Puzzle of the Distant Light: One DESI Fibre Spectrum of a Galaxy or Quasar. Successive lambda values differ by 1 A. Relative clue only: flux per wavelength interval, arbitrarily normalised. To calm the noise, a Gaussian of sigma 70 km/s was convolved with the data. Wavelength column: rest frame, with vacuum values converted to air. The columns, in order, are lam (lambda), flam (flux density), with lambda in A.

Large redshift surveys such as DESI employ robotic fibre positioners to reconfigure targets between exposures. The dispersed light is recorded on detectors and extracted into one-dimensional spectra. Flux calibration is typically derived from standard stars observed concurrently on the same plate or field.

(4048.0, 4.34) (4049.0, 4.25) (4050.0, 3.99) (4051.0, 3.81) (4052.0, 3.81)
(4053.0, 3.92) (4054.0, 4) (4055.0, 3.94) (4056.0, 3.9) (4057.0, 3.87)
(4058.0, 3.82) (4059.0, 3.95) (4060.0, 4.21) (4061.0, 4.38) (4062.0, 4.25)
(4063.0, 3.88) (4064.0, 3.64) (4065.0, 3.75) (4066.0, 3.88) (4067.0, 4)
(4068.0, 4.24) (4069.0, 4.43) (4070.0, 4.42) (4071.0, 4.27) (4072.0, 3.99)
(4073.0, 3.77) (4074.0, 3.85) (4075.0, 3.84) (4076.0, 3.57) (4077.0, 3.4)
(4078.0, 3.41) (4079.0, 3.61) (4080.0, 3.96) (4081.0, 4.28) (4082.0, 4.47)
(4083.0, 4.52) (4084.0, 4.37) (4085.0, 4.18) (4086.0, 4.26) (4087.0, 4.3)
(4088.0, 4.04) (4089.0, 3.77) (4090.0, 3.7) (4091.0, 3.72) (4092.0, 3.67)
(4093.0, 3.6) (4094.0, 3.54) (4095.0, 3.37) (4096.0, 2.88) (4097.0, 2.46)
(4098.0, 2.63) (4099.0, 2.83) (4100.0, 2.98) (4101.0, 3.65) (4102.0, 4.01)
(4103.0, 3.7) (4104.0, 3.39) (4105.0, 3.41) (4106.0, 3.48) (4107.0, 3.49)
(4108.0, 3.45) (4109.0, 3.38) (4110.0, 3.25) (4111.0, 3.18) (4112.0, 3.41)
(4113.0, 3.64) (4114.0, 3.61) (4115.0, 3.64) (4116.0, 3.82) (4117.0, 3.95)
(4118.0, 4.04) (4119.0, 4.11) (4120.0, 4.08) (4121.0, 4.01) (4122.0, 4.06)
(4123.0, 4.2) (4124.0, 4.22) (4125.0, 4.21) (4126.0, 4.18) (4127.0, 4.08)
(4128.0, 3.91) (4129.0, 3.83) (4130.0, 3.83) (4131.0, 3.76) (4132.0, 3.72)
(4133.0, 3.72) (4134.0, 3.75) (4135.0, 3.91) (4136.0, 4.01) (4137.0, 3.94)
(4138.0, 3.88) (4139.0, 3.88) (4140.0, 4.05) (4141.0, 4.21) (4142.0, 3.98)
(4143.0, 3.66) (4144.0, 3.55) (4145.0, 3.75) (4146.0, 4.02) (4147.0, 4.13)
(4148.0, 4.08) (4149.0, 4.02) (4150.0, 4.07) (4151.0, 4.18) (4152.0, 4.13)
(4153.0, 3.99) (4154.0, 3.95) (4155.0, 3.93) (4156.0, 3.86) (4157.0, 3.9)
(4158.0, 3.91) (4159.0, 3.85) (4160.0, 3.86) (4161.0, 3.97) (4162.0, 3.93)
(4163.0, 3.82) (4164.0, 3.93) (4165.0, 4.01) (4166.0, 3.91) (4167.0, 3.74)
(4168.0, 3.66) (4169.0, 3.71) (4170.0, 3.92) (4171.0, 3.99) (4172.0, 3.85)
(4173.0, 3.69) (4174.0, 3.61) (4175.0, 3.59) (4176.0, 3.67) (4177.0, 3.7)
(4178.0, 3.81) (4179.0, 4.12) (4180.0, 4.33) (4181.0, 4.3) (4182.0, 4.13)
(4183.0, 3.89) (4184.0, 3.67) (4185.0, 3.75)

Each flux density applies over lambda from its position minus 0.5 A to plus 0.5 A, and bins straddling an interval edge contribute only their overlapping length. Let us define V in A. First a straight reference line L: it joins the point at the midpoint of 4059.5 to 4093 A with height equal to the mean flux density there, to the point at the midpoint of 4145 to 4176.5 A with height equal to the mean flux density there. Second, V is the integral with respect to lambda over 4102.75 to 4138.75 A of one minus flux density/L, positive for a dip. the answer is 1.4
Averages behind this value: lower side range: 3.99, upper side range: 3.9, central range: 3.79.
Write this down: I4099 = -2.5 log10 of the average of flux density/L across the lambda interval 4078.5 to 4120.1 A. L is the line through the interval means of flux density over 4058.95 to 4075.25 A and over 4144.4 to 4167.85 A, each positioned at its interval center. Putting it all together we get 0.10 mag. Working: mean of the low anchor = 4.05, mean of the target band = 3.66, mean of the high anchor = 3.95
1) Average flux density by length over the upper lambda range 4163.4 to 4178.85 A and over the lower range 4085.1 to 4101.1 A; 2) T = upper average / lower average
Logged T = 1.1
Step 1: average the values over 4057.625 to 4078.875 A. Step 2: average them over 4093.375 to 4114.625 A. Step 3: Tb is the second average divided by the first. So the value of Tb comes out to 0.84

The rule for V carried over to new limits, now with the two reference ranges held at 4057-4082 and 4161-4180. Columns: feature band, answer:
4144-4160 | -0.5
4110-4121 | 0.5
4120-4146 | -0.4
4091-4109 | 2.7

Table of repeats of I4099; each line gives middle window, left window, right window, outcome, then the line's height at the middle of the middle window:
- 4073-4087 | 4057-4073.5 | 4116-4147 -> 0.01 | 4.03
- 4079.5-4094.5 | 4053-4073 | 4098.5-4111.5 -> -0.10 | 3.67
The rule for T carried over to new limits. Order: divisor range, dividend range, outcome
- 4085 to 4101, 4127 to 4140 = 1.11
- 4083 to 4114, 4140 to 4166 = 1.11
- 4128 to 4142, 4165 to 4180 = 0.98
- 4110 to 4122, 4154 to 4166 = 1.04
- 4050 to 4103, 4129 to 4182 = 1.02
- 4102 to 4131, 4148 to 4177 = 1.03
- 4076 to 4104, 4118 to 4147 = 1.08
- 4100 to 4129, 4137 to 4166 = 1.05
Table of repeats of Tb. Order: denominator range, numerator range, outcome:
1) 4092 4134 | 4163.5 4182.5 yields 1.07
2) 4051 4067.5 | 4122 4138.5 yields 1.00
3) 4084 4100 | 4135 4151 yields 1.12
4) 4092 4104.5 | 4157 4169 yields 1.18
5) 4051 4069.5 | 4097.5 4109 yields 0.84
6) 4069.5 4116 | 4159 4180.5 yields 1.05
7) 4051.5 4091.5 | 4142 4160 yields 0.99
